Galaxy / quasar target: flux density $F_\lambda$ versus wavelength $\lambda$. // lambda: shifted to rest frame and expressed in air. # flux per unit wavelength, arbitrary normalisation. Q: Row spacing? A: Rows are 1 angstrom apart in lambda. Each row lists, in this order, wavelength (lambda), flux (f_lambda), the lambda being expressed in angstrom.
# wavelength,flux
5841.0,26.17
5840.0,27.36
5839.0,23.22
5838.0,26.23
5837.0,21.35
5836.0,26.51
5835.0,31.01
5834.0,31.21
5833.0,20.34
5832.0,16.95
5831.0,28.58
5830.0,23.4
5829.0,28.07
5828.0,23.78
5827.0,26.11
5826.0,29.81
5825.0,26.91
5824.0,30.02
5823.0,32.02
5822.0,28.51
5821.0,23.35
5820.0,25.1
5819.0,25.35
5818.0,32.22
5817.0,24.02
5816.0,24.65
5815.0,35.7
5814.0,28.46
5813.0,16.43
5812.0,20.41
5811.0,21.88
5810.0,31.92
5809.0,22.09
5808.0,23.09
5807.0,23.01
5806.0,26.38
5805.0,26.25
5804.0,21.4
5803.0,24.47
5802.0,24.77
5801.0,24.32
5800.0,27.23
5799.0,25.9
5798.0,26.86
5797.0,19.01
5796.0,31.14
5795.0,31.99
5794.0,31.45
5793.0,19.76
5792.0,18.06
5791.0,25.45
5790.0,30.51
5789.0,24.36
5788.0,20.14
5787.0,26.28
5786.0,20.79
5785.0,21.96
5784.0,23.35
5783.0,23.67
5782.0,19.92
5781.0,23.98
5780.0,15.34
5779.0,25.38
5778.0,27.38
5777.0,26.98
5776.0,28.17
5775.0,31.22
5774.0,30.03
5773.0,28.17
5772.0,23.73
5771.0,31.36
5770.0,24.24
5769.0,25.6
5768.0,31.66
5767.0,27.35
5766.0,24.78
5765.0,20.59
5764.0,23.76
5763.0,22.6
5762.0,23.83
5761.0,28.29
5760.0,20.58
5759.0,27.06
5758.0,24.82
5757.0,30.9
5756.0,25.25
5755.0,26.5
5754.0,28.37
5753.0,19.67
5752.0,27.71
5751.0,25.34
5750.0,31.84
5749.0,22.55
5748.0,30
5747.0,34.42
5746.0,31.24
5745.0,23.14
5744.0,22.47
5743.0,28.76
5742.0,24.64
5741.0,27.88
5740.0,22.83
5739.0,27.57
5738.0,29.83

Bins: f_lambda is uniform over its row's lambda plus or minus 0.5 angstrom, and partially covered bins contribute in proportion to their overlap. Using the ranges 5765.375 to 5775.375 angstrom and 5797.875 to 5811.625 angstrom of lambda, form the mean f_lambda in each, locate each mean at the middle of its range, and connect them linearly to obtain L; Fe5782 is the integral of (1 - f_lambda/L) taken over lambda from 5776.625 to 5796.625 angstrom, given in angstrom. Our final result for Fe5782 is 1.5 angstrom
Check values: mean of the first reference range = 27.7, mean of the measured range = 24.3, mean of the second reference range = 24.9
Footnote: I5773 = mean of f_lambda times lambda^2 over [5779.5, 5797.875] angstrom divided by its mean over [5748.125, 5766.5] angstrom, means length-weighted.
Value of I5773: 0.95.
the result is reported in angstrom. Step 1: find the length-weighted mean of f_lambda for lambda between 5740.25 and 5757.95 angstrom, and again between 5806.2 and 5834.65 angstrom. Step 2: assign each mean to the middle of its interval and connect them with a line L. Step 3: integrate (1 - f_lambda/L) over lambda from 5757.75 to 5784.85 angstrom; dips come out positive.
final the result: 1.4 angstrom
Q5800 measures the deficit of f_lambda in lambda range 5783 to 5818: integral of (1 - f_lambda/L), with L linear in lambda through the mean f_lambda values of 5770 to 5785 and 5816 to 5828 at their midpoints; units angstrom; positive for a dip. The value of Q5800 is 2.0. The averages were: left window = 25.5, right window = 27.3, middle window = 24.9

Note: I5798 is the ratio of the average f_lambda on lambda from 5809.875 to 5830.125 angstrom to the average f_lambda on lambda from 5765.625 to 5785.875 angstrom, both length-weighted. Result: 1.04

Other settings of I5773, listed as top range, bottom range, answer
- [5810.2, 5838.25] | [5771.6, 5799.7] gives 1.05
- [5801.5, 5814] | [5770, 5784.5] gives 0.94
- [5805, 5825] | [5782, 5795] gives 1.10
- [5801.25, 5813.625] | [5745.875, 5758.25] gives 0.87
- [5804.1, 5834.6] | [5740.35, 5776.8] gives 0.99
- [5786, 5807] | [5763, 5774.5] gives 0.96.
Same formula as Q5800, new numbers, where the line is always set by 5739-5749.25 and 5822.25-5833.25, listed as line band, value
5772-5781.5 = 0.17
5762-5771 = 0.46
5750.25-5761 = 0.38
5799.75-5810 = 0.69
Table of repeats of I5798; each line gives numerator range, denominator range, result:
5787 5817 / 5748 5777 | 0.95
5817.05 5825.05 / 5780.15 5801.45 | 1.14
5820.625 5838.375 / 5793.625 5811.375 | 1.03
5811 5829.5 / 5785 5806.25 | 1.06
